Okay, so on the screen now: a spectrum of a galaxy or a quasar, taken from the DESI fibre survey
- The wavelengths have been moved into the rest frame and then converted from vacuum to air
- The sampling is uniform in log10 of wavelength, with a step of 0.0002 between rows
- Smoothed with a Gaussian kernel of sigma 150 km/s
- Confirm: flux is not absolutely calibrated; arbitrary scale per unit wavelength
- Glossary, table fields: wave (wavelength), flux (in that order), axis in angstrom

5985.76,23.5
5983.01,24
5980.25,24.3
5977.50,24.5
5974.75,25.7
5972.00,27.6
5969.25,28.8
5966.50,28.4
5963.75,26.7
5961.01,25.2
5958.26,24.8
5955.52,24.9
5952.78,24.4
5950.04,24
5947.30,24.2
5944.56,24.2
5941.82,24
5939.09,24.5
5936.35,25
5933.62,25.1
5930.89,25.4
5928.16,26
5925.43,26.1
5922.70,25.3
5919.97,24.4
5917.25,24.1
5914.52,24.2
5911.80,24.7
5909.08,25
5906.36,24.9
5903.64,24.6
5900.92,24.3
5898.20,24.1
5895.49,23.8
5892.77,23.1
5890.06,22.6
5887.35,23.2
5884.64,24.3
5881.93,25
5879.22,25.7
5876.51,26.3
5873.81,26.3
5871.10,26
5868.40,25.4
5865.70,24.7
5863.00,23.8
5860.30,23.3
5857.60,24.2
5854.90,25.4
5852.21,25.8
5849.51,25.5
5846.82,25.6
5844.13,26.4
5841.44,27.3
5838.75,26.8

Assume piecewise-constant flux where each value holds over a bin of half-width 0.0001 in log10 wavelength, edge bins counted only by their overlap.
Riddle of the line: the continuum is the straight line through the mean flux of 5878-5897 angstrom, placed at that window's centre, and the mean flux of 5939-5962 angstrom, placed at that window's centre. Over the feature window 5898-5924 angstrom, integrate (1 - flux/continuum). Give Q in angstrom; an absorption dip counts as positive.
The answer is -0.5 angstrom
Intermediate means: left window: 23.9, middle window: 24.6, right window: 24.5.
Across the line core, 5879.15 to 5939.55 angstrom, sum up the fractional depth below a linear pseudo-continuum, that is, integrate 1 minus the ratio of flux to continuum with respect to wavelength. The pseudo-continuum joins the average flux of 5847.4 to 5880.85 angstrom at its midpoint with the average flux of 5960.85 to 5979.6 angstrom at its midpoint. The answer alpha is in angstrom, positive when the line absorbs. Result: 3.01 angstrom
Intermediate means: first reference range 25.2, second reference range 26.7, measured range 24.6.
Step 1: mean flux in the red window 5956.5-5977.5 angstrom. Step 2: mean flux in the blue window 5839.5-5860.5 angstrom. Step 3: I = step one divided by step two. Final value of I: 1.0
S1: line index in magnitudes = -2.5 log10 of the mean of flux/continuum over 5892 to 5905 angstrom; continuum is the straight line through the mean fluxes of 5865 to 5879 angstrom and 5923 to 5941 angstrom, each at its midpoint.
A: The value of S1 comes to 0.07 mag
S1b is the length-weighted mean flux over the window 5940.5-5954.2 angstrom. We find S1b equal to 24.2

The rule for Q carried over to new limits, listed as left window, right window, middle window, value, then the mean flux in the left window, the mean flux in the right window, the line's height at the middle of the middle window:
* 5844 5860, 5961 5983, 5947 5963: 0.91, 25.3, 26.3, 26.2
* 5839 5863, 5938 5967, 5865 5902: 0.92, 25.4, 24.9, 25.3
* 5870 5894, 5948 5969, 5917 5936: -0.01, 24.7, 25.6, 25.2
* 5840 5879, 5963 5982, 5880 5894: 1.07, 25.4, 26.5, 25.7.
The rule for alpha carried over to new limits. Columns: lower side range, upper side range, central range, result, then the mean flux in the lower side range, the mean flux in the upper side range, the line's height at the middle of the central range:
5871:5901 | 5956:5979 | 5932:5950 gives 0.91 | 24.5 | 26.4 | 25.8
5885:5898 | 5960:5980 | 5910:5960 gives 0.78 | 23.4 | 26.6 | 25.2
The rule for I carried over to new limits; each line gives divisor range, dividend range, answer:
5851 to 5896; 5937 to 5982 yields 1.03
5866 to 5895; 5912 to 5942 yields 1.01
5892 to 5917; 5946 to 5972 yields 1.06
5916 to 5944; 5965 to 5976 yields 1.11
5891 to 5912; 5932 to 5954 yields 1.01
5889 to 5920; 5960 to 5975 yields 1.13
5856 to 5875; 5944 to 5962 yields 0.99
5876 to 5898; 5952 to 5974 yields 1.09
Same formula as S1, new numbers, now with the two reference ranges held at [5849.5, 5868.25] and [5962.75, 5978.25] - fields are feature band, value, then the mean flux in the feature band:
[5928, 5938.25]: 0.04 mag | 25.3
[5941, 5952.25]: 0.10 mag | 24.1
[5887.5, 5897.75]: 0.09 mag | 23.3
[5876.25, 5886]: 0.00 mag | 25.2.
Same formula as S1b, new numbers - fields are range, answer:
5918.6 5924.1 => 24.9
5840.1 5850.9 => 26.2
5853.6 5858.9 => 24.8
